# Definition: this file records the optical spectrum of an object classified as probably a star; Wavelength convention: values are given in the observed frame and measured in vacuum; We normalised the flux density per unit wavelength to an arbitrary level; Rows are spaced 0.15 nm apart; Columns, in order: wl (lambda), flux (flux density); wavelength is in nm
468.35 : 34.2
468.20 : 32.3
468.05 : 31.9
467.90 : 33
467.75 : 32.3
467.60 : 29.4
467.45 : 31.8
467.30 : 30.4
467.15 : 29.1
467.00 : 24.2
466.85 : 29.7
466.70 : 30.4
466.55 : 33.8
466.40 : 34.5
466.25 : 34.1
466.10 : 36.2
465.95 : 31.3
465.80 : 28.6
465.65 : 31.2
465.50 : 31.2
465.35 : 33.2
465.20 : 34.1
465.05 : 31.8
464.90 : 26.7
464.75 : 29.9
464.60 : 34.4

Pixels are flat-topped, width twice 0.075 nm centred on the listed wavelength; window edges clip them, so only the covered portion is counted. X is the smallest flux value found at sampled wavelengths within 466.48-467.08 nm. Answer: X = 24.2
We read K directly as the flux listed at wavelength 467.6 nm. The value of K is 29.4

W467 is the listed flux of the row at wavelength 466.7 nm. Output 30.4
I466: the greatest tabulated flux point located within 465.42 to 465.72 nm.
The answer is 31.2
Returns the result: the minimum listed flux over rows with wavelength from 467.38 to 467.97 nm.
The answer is 29.4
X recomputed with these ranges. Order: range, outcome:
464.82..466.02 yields 26.7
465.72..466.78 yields 28.6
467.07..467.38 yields 29.1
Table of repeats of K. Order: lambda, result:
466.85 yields 29.7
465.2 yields 34.1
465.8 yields 28.6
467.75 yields 32.3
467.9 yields 33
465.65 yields 31.2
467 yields 24.2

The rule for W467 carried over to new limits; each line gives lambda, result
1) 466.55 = 33.8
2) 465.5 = 31.2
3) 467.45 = 31.8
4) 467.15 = 29.1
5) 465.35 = 33.2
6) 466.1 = 36.2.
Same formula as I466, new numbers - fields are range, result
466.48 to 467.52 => 33.8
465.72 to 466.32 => 36.2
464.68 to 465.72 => 34.1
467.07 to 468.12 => 33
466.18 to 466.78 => 34.5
